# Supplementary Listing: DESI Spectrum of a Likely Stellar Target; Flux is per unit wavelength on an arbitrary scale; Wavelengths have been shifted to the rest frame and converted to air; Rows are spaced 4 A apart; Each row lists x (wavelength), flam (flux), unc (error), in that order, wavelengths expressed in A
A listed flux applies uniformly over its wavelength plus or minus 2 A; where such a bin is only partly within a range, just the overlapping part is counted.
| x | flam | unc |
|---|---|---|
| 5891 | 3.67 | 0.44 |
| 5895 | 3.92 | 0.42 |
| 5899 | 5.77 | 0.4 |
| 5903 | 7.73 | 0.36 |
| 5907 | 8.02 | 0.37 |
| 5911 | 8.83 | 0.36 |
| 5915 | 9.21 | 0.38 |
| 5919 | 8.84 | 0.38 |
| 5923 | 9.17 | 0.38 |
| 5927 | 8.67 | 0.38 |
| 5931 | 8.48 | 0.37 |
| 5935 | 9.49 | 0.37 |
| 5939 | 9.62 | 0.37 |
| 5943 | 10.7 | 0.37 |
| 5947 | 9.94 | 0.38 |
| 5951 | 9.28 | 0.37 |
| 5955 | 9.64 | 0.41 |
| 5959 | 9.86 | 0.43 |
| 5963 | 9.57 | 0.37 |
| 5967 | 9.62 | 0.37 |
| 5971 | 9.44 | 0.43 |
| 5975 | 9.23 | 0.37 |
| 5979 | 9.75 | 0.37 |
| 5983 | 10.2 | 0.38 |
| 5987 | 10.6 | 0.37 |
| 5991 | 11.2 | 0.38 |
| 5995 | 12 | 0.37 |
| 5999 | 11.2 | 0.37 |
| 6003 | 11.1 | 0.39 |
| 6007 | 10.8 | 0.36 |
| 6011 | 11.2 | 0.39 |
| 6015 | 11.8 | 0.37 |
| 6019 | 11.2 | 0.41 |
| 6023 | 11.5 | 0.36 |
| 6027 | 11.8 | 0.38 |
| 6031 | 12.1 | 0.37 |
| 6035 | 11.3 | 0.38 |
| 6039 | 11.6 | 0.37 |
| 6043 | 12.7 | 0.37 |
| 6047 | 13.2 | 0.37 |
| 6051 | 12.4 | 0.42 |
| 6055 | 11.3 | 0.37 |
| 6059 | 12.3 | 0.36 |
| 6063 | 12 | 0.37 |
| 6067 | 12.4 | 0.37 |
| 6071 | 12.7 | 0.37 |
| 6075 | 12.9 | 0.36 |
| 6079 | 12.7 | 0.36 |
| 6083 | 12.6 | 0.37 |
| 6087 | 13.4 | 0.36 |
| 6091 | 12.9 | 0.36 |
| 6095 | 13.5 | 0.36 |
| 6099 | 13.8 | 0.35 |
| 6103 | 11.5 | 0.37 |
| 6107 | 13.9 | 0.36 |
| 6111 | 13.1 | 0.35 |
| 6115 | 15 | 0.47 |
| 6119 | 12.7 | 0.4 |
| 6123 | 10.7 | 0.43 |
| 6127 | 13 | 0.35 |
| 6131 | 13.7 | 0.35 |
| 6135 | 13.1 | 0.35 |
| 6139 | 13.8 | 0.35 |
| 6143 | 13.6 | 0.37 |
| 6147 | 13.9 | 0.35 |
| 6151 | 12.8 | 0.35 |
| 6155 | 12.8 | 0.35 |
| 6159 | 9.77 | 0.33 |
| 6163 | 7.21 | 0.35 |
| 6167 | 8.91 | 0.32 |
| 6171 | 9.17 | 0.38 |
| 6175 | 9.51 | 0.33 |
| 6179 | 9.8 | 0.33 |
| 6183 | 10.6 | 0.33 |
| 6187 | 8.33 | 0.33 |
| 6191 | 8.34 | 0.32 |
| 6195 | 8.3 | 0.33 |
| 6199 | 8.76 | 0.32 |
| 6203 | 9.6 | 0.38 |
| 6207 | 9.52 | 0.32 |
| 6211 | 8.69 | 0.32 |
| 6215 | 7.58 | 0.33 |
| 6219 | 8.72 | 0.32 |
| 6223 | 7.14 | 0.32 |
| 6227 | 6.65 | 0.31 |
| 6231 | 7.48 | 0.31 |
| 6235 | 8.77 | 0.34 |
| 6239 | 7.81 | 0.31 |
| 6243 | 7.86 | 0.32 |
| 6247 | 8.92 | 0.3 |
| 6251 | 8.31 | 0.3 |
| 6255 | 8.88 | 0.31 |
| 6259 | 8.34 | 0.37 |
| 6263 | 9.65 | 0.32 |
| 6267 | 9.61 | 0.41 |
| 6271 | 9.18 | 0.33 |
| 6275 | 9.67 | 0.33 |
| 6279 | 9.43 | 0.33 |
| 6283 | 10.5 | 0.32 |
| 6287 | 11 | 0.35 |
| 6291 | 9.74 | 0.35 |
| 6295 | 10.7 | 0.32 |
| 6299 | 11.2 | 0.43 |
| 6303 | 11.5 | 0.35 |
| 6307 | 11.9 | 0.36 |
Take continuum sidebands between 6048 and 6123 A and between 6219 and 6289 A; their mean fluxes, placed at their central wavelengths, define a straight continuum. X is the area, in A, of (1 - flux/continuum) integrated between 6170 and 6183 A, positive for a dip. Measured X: 1.1 A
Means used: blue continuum 12.8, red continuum 8.77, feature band 9.69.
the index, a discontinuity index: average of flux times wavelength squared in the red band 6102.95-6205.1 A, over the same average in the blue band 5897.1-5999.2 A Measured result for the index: 1.3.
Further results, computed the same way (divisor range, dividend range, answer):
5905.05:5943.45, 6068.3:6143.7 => 1.54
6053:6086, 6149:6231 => 0.76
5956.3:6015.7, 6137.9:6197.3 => 1.05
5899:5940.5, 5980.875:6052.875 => 1.38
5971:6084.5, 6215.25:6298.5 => 0.83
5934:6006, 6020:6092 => 1.25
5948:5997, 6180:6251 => 0.91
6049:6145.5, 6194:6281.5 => 0.70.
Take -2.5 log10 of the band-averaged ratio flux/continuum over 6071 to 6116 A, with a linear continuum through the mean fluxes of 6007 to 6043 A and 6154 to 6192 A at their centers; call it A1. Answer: -0.24 mag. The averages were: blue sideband 11.6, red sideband 9.38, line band 13.1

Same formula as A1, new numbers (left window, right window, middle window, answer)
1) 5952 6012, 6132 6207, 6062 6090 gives -0.217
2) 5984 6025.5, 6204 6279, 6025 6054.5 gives -0.121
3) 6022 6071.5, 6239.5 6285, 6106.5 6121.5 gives -0.211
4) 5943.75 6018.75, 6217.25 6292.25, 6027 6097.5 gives -0.248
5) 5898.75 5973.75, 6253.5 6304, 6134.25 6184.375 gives -0.153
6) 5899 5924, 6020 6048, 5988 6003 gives -0.052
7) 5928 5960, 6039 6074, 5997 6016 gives -0.007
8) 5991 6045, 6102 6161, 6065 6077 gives -0.042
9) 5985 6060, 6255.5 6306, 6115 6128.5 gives -0.138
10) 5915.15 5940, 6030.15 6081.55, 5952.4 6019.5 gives 0.006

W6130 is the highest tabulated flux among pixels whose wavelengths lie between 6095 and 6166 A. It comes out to 15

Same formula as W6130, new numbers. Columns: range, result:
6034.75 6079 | 13.2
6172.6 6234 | 10.6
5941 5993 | 11.2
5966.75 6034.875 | 12.1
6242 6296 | 11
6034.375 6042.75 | 11.6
